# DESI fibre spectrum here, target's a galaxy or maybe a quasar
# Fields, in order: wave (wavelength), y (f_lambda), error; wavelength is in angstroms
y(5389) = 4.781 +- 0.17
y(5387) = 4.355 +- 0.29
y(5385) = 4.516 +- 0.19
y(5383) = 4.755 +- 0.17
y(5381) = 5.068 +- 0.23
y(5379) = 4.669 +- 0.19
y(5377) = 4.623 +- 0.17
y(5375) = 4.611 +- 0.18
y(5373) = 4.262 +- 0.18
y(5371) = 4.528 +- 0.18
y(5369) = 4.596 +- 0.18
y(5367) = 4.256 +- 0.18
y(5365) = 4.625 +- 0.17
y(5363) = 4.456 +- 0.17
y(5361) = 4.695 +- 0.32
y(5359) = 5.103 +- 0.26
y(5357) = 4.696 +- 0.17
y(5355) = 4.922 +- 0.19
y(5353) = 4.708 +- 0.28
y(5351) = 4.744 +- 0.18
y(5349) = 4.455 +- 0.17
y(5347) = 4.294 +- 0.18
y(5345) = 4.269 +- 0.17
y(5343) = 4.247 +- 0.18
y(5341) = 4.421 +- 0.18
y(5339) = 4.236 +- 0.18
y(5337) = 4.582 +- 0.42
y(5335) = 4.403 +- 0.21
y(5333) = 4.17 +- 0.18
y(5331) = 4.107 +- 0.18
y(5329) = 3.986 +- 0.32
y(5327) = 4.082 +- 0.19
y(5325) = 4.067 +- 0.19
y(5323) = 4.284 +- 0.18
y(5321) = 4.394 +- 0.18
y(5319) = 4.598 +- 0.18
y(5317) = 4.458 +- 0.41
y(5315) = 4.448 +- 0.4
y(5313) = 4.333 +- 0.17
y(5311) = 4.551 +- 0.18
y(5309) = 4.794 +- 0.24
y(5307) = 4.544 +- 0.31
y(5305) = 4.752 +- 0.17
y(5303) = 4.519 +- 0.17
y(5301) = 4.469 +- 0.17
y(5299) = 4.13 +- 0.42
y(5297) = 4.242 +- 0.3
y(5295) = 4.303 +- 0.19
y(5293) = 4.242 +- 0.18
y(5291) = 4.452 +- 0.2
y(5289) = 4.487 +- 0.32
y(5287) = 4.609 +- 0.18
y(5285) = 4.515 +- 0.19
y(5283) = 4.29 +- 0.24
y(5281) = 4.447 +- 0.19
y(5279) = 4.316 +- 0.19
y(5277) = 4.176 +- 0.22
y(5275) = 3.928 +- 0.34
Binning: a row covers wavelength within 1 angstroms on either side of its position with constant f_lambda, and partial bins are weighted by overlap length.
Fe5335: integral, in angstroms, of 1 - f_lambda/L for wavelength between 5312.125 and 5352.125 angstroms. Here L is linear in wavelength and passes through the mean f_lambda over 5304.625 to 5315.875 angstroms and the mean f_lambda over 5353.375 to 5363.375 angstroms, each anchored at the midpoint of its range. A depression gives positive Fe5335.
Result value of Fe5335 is 2.9 angstroms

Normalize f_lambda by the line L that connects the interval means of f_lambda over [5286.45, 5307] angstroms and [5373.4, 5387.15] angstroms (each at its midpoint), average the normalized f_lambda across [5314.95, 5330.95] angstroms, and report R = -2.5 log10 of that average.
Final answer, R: 0.056 mag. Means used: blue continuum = 4.42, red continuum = 4.66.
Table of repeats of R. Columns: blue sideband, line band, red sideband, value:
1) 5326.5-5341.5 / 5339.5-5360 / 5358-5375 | -0.04 mag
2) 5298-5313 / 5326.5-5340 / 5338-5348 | 0.03 mag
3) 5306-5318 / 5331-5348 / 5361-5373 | 0.05 mag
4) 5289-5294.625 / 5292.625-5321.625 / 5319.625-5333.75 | -0.04 mag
